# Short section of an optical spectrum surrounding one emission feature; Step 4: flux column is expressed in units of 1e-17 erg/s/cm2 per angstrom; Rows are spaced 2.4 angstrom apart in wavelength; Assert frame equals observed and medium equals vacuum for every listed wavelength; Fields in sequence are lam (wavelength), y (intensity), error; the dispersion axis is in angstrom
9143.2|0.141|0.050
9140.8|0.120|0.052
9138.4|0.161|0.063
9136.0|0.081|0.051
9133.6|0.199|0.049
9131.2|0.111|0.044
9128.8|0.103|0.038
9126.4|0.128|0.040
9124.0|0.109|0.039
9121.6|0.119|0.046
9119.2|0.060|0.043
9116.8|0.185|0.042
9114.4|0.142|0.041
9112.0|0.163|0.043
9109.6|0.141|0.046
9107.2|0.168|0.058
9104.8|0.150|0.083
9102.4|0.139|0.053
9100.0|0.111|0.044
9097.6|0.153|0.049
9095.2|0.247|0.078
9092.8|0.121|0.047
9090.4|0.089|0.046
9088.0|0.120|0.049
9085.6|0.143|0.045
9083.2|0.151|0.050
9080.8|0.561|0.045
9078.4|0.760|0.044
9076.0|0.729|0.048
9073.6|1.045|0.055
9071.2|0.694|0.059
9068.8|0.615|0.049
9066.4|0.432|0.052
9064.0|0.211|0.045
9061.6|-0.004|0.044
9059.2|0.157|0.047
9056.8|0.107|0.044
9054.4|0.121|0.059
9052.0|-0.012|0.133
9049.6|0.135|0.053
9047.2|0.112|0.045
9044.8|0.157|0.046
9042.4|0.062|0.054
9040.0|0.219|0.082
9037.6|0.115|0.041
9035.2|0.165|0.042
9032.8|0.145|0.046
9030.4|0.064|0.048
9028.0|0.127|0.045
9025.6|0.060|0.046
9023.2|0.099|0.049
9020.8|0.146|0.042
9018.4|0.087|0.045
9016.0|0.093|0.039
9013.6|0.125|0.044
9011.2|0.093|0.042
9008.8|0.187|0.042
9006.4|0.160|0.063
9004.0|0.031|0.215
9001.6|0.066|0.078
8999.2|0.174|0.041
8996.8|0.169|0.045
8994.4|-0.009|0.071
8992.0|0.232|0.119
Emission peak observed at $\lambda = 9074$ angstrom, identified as [O II]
